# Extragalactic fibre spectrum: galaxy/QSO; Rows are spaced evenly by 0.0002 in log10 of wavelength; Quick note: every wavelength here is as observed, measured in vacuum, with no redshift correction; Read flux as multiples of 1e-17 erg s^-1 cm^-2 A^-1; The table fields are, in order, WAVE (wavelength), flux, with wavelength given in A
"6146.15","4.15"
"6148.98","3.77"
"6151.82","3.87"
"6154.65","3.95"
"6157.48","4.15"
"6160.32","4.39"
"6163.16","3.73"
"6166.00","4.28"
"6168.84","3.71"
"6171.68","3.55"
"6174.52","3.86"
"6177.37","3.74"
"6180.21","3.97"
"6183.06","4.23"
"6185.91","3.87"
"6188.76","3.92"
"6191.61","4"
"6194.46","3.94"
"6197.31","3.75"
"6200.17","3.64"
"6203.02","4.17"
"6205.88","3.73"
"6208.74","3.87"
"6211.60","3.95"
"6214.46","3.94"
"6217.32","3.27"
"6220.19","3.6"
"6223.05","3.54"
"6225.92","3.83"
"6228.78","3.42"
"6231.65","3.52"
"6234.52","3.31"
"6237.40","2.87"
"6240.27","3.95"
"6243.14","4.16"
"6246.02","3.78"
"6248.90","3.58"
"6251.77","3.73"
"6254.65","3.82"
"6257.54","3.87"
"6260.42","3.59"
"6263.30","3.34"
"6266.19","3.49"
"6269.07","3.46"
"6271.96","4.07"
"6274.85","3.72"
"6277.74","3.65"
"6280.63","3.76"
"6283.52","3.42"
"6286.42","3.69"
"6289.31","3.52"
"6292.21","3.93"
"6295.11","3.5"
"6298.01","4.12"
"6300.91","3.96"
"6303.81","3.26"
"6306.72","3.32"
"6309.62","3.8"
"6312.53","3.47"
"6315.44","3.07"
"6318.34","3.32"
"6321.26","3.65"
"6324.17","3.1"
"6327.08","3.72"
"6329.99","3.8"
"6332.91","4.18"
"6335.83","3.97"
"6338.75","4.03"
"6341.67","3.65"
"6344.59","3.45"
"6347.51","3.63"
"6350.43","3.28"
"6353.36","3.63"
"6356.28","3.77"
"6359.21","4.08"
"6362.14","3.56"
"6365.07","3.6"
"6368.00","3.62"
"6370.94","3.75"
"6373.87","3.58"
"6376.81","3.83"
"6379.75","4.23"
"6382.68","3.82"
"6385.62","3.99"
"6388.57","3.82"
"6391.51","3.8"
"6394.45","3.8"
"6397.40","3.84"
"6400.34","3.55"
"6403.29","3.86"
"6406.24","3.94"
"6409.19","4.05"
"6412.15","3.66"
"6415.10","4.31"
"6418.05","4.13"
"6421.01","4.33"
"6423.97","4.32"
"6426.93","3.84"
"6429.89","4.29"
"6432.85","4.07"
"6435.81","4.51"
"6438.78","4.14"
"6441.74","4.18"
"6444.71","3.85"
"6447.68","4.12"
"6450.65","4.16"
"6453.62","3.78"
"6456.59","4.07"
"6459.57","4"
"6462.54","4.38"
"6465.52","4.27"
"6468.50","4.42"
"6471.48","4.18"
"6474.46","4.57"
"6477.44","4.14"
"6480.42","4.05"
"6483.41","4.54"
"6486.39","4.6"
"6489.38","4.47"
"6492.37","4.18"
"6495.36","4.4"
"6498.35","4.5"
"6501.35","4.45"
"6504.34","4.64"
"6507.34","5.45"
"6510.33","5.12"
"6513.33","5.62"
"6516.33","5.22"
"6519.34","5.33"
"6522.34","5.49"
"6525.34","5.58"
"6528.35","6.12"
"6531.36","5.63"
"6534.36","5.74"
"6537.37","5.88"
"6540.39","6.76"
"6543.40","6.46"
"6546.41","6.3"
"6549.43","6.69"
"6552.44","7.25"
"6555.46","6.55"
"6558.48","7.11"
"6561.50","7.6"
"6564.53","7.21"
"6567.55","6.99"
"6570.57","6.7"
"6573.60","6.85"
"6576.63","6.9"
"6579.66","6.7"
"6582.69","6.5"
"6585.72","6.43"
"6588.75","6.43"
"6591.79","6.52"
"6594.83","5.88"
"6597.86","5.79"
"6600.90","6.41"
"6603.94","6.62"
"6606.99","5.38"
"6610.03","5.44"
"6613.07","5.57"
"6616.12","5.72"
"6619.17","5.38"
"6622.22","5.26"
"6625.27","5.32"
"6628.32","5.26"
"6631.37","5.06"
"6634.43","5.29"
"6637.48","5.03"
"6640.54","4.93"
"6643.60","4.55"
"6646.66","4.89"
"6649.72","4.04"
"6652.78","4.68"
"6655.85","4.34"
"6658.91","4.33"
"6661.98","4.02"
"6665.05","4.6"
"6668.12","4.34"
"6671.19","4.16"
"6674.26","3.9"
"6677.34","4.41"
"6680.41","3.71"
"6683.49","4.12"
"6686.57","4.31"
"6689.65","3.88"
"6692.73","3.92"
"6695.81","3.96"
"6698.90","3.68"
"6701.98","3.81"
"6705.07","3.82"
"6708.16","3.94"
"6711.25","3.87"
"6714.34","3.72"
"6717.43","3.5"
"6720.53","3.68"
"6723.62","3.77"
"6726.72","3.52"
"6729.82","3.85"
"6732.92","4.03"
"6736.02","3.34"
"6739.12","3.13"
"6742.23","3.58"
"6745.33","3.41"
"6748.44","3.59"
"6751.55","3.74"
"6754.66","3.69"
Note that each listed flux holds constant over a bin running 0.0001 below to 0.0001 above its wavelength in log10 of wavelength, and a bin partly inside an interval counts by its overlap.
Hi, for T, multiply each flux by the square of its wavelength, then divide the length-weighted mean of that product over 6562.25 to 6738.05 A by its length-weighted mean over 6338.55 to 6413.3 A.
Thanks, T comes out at 1.42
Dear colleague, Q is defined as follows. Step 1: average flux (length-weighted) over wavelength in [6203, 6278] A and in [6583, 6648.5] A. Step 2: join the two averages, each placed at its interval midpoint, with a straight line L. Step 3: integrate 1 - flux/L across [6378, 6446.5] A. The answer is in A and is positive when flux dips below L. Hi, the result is 8.0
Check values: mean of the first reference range 3.67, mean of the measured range 4.01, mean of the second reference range 5.59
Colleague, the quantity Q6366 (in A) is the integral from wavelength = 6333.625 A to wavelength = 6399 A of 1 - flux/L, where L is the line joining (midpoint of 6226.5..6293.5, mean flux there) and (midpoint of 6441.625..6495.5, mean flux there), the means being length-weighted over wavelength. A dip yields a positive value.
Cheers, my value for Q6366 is 2.9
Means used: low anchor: 3.64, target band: 3.77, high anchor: 4.23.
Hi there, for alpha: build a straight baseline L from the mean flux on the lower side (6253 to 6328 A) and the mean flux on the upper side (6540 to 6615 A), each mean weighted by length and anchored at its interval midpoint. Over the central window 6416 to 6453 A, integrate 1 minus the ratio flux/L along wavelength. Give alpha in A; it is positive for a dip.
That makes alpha 6.6 A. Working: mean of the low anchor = 3.6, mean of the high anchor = 6.51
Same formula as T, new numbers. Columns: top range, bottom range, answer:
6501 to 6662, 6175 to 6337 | 1.73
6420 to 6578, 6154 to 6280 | 1.51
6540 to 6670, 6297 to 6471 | 1.60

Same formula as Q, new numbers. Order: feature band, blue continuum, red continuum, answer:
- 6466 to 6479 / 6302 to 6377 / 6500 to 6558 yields 2.1 A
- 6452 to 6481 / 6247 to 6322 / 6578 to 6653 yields 3.1 A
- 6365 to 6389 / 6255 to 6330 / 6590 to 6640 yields 1.8 A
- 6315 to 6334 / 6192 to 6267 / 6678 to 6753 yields 0.7 A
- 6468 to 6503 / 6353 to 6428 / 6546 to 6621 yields 5.2 A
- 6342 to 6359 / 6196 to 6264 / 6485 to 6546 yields 3.0 A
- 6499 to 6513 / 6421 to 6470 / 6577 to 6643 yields -0.6 A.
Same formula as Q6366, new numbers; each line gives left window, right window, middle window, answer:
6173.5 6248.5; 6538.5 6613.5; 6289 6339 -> 9.85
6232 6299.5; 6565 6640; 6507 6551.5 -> -3.04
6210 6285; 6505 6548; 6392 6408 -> 3.30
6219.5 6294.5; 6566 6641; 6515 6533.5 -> -0.51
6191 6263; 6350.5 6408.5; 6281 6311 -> 0.68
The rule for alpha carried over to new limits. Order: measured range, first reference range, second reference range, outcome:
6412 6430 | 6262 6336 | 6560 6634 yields 2.0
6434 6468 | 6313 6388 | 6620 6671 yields -0.8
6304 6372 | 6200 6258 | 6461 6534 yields 8.7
